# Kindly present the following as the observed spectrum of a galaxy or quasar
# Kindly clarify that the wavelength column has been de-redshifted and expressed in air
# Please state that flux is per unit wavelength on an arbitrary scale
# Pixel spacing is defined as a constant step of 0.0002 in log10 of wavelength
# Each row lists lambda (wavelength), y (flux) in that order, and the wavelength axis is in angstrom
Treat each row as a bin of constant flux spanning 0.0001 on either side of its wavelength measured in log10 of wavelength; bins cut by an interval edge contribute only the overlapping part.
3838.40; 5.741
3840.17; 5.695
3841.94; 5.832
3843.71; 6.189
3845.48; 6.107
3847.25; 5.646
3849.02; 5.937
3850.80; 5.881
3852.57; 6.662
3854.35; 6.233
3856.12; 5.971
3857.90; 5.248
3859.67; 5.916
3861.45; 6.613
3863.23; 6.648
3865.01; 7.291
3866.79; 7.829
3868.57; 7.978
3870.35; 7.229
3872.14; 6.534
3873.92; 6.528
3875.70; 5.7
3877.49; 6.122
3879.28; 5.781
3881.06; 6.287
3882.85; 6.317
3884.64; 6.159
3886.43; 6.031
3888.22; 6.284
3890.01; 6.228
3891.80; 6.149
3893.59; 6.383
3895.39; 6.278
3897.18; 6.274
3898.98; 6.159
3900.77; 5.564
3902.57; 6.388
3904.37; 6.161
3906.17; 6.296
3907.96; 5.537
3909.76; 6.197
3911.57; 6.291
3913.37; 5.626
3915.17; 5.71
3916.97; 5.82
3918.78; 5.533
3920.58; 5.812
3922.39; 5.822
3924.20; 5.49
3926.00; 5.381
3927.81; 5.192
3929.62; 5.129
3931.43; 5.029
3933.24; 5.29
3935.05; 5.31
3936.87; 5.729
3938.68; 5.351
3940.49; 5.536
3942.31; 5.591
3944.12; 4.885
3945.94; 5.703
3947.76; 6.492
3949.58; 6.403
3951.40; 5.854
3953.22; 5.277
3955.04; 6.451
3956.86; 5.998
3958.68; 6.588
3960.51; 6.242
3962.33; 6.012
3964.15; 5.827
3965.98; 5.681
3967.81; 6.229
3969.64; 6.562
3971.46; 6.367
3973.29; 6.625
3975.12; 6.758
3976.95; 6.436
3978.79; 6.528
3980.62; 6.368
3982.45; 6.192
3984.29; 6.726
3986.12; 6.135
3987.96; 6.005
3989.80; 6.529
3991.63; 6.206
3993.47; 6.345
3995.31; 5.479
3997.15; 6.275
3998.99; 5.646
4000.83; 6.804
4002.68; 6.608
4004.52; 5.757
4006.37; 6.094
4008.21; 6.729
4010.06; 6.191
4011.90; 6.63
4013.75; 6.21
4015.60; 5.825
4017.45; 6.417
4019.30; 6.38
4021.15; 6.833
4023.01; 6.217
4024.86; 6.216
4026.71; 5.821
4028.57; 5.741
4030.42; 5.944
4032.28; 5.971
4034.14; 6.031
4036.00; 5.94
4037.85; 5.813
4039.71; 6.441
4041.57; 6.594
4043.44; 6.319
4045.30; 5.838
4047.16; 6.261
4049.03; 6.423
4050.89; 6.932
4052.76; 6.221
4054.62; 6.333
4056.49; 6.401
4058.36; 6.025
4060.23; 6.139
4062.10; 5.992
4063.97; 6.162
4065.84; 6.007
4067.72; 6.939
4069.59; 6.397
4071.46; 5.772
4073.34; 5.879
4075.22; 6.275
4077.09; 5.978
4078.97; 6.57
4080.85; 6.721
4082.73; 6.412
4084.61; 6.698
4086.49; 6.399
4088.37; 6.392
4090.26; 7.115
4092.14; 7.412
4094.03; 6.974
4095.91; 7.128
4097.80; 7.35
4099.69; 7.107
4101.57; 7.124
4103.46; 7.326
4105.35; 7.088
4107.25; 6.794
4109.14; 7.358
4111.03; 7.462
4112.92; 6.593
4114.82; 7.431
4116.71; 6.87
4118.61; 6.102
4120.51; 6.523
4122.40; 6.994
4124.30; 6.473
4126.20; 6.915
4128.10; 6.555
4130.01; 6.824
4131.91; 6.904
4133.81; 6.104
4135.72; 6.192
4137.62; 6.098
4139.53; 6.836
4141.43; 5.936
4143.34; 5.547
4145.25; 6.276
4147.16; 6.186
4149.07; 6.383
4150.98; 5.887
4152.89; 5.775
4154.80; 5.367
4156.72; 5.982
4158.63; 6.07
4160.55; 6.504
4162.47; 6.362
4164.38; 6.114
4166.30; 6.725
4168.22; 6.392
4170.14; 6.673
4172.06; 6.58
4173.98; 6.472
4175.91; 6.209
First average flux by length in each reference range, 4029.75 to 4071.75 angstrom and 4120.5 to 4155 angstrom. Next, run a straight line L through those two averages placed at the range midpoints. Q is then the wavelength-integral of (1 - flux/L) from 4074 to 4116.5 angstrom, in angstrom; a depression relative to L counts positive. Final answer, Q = -4.2 angstrom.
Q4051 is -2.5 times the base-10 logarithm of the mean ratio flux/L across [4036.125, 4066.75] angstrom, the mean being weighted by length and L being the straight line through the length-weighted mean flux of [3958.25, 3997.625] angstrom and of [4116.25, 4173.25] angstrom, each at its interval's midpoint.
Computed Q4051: 0.01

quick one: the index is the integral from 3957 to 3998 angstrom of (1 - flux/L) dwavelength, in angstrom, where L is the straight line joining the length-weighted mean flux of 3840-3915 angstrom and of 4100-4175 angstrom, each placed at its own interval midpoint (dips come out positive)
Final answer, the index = 0.47 angstrom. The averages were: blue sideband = 6.24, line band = 6.27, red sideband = 6.51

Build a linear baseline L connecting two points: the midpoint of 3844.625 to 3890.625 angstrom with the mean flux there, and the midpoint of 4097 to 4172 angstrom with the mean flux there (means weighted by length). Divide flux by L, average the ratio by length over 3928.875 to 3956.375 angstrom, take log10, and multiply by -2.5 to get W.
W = 0.14 mag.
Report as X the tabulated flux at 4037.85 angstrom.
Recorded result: 5.813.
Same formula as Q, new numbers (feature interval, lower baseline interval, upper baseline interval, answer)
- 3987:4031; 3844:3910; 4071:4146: 2.0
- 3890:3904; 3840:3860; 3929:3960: -0.8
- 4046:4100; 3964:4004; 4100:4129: 1.8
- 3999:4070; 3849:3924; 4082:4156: 2.6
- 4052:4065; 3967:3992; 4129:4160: 0.2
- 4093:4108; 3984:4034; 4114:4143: -1.5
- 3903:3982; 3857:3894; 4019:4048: 5.3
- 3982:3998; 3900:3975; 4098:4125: -0.1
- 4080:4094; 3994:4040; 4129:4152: -1.2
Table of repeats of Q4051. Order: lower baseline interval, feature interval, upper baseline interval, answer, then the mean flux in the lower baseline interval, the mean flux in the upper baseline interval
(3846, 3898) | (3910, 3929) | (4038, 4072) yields 0.12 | 6.35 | 6.28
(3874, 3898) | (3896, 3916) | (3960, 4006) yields 0.03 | 6.17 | 6.25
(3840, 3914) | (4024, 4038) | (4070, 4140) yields 0.11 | 6.25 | 6.72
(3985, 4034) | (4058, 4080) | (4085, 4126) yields 0.08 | 6.19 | 6.95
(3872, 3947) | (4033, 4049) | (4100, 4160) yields 0.01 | 5.84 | 6.52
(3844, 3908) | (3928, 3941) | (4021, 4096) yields 0.18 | 6.3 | 6.32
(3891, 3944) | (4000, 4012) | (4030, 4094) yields -0.05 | 5.75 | 6.33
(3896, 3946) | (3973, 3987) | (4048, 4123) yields -0.08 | 5.67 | 6.65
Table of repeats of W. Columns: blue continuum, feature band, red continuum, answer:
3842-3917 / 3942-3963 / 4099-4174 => 0.06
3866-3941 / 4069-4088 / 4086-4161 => 0.03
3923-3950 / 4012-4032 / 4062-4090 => -0.03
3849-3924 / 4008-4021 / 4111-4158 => -0.01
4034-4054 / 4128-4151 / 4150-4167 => -0.03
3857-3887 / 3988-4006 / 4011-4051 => 0.02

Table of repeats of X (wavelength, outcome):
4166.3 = 6.725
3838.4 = 5.741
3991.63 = 6.206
